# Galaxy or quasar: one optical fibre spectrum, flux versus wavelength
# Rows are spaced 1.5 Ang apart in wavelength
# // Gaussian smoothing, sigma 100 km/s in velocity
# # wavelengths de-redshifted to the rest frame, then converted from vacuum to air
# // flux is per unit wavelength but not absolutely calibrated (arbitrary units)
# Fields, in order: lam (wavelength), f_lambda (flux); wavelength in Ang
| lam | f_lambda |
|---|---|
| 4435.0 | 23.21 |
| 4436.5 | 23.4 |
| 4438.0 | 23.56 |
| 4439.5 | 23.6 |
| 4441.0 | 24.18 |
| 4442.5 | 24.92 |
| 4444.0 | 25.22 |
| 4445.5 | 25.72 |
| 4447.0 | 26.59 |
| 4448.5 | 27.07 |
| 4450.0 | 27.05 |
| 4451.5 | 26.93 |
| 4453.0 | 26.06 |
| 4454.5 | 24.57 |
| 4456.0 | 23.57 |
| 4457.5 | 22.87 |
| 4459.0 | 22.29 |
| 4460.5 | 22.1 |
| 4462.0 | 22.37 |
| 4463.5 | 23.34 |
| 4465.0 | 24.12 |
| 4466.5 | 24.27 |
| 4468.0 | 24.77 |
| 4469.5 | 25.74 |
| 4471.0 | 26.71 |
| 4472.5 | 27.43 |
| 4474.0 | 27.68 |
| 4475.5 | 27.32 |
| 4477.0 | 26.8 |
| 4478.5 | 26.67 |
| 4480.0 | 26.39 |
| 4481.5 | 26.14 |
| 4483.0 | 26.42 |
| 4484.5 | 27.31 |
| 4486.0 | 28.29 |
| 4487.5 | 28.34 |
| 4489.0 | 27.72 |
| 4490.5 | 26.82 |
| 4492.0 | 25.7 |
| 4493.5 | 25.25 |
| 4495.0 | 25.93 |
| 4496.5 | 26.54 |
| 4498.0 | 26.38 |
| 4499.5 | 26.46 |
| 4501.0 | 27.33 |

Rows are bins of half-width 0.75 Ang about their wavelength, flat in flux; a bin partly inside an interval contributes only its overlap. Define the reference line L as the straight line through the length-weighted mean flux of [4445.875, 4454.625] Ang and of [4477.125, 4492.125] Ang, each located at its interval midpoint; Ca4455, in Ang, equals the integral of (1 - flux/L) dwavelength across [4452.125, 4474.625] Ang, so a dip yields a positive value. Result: 1.8 Ang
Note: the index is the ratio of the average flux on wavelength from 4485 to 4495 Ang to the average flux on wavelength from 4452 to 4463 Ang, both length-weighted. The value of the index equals 1.15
